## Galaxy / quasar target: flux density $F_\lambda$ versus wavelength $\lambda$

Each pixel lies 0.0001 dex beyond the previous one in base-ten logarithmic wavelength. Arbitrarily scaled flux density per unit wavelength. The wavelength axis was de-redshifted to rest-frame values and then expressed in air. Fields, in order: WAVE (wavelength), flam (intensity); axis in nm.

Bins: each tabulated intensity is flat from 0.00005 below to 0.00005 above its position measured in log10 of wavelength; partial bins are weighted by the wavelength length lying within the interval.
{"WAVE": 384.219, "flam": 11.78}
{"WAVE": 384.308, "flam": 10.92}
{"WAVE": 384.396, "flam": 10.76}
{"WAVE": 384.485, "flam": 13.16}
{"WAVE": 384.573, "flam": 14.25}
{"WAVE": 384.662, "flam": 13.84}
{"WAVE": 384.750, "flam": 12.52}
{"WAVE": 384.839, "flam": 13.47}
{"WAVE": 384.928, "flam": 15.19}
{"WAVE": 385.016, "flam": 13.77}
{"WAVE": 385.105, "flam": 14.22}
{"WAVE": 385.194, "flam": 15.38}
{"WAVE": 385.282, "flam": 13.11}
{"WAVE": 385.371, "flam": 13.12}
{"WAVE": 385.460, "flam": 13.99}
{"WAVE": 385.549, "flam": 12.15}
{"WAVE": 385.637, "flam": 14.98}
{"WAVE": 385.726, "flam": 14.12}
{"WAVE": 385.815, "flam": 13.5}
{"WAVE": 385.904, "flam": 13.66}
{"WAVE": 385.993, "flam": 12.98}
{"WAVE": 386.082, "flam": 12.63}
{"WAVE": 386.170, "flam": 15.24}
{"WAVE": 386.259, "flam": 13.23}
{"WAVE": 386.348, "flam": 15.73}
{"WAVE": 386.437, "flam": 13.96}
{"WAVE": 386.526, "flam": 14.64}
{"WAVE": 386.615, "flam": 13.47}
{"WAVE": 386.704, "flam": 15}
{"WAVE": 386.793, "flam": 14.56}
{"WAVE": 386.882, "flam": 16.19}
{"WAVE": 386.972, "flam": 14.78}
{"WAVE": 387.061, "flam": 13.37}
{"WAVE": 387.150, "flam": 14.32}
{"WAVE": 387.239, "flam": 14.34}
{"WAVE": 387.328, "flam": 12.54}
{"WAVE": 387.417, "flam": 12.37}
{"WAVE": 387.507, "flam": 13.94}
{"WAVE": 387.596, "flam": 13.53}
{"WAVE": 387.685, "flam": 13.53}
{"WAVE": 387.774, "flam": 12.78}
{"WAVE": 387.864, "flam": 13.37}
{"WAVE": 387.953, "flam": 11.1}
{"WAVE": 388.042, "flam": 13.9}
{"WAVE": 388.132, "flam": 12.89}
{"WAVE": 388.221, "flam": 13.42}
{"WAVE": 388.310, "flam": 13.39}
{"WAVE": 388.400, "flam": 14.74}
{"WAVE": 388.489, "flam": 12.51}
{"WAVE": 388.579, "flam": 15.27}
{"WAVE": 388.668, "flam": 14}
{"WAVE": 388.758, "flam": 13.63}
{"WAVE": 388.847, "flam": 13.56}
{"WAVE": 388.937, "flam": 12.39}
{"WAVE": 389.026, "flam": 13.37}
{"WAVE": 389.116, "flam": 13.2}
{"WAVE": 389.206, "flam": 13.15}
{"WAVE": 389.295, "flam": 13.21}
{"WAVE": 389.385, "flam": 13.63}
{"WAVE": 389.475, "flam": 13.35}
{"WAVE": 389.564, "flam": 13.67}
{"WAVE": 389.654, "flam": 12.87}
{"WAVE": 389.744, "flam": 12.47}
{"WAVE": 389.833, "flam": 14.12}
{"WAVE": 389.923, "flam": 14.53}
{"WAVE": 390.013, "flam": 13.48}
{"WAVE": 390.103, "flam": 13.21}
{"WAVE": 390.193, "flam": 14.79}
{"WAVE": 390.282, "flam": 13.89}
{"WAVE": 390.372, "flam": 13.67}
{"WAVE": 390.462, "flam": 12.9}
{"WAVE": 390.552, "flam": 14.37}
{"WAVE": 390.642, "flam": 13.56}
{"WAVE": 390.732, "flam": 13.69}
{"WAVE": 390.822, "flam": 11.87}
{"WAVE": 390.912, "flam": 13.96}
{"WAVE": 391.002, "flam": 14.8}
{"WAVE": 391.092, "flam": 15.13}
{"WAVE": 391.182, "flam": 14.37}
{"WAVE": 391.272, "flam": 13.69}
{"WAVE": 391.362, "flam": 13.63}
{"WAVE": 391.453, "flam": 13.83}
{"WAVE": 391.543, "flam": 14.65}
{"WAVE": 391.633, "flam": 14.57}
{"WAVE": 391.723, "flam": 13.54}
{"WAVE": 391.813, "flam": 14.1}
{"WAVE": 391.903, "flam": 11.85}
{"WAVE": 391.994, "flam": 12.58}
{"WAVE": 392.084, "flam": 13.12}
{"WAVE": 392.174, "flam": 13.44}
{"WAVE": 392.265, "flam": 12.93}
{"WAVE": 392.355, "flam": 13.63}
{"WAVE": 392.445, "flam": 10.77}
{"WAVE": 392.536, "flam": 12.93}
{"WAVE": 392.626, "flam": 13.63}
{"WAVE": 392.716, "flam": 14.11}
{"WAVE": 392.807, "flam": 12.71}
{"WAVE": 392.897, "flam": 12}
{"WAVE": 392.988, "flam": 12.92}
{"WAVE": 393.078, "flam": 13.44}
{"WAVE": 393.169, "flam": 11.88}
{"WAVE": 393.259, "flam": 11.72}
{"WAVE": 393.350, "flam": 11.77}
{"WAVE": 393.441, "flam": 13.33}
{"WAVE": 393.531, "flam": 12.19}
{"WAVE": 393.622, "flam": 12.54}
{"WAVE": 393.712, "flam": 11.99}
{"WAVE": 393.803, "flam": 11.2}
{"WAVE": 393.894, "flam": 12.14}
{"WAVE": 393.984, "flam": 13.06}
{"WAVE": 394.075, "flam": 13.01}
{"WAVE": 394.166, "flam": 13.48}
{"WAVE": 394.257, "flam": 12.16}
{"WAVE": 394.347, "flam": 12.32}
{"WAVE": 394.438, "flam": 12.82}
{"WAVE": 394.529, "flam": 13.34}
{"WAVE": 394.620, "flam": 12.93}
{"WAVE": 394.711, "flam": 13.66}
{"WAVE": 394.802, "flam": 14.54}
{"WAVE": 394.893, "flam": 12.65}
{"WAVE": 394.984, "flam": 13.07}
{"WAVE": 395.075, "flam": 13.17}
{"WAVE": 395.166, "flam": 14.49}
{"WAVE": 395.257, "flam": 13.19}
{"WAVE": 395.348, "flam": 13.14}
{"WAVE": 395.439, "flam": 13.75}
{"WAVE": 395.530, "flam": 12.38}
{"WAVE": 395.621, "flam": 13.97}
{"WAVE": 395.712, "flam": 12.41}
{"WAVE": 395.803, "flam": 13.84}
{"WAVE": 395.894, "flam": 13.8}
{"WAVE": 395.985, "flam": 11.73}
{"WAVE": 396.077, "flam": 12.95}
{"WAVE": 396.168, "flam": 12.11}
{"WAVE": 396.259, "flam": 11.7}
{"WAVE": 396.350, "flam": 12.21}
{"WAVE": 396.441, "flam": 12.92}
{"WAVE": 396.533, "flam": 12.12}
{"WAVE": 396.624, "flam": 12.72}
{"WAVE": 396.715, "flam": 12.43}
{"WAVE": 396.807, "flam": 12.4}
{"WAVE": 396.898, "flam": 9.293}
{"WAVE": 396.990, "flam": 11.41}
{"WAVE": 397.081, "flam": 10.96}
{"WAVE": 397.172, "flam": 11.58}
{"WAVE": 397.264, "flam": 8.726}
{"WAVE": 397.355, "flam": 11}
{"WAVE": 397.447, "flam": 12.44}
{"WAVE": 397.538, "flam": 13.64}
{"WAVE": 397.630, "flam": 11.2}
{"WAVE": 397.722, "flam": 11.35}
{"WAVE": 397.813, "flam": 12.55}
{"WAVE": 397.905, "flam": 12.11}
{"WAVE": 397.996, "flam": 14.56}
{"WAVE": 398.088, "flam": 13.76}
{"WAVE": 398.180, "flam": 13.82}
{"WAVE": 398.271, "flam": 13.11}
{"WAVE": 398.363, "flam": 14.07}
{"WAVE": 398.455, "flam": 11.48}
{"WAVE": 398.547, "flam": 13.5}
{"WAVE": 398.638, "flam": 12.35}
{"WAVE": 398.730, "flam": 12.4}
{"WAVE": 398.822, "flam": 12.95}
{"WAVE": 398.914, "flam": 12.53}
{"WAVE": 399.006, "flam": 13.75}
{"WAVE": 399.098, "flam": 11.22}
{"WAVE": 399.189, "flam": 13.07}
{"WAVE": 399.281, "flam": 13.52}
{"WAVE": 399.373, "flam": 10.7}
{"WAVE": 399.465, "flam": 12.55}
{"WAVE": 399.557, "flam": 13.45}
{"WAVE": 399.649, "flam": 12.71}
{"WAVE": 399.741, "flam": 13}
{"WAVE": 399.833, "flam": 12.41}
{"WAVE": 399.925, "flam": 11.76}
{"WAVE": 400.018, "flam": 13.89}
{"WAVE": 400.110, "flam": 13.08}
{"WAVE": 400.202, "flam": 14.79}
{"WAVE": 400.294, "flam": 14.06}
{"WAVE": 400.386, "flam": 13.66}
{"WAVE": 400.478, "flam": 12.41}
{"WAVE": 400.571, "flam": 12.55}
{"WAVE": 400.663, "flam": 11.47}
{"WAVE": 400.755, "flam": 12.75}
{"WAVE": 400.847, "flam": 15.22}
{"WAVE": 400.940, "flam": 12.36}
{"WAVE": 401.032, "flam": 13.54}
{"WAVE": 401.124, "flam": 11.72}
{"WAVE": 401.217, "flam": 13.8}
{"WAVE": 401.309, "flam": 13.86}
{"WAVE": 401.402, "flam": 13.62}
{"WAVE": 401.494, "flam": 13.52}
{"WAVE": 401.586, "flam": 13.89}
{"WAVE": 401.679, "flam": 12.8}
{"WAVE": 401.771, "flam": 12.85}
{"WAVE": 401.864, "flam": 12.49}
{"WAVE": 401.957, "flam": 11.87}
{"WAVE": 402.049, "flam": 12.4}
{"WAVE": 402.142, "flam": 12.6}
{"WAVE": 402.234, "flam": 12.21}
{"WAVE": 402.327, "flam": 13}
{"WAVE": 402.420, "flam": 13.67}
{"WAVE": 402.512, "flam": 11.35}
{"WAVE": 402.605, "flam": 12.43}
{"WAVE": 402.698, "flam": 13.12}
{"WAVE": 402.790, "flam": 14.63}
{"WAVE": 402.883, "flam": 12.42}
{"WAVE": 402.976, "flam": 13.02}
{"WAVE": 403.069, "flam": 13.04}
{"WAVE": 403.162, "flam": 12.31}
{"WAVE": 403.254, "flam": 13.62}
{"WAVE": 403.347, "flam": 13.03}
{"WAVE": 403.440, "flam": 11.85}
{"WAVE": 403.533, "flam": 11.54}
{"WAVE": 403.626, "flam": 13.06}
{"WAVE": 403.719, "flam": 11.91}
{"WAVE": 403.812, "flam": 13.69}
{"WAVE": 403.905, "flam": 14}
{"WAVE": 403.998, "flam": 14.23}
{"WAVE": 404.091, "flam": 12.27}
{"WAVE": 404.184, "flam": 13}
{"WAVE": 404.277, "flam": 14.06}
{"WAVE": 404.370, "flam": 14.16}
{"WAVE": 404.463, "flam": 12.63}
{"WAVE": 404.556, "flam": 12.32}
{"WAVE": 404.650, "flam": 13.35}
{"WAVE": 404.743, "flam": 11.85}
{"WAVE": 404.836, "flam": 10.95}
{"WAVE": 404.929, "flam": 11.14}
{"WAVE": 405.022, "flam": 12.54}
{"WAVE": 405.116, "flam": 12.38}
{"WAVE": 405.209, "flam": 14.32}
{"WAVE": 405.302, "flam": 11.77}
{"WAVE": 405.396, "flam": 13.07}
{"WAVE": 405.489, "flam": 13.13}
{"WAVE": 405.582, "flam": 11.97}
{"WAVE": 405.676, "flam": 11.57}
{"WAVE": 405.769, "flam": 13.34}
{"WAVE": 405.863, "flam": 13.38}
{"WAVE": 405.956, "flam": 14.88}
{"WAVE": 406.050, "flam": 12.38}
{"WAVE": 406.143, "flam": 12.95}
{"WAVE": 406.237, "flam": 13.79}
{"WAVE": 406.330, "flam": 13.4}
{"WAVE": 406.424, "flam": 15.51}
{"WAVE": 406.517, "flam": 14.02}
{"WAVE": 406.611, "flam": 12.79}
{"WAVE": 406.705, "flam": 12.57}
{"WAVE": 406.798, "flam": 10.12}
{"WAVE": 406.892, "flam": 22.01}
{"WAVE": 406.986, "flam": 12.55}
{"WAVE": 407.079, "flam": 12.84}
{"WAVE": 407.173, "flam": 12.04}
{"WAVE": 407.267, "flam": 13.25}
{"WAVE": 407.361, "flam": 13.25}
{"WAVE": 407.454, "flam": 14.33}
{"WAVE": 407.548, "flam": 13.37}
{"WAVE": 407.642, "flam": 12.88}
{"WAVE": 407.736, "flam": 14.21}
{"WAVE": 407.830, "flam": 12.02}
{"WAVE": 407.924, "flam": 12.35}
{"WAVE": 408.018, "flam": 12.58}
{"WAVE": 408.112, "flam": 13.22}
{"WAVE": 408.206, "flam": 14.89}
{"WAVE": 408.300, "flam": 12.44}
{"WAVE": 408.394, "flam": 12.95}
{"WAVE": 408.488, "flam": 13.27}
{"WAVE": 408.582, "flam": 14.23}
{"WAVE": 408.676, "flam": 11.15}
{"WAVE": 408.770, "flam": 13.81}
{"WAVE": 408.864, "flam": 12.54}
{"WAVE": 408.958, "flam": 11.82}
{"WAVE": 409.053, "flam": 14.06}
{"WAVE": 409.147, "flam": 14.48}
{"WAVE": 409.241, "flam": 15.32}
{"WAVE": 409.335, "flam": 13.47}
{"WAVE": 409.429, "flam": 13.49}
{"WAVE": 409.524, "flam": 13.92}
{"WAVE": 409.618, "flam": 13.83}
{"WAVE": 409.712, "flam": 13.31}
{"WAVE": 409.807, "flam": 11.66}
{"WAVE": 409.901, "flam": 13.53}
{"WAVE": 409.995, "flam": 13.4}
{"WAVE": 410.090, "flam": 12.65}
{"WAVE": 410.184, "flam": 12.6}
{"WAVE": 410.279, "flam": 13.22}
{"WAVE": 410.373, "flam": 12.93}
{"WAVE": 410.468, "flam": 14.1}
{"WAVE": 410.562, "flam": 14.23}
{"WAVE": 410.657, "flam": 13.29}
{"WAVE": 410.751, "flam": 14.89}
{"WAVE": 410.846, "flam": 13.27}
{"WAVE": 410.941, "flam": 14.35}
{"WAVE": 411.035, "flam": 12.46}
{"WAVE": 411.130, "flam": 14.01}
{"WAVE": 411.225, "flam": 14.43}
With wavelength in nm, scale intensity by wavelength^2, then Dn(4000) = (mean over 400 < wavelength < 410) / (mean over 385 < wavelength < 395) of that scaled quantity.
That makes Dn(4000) 1.05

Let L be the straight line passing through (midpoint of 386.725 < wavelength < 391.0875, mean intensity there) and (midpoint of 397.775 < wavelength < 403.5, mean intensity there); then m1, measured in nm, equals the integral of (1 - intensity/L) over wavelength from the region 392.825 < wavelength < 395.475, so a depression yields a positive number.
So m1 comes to 0.10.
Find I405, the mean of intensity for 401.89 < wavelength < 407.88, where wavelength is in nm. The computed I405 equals 13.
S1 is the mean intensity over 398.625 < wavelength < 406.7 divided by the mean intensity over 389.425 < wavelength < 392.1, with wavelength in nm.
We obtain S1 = 0.94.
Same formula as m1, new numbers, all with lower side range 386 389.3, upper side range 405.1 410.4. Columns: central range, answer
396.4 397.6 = 0.17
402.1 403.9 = 0.08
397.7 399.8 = 0.10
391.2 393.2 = 0.06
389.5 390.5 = 0.00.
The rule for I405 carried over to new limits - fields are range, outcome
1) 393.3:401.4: 12.7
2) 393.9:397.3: 12.6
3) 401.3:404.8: 12.9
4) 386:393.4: 13.5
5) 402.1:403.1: 12.9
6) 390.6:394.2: 13.1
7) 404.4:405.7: 12.4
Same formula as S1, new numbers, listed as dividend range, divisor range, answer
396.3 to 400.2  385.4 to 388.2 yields 0.90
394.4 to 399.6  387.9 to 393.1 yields 0.94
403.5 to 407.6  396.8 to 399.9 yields 1.06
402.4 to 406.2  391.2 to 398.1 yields 1.01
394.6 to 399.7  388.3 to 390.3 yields 0.93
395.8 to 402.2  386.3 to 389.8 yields 0.93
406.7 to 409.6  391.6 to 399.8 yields 1.06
